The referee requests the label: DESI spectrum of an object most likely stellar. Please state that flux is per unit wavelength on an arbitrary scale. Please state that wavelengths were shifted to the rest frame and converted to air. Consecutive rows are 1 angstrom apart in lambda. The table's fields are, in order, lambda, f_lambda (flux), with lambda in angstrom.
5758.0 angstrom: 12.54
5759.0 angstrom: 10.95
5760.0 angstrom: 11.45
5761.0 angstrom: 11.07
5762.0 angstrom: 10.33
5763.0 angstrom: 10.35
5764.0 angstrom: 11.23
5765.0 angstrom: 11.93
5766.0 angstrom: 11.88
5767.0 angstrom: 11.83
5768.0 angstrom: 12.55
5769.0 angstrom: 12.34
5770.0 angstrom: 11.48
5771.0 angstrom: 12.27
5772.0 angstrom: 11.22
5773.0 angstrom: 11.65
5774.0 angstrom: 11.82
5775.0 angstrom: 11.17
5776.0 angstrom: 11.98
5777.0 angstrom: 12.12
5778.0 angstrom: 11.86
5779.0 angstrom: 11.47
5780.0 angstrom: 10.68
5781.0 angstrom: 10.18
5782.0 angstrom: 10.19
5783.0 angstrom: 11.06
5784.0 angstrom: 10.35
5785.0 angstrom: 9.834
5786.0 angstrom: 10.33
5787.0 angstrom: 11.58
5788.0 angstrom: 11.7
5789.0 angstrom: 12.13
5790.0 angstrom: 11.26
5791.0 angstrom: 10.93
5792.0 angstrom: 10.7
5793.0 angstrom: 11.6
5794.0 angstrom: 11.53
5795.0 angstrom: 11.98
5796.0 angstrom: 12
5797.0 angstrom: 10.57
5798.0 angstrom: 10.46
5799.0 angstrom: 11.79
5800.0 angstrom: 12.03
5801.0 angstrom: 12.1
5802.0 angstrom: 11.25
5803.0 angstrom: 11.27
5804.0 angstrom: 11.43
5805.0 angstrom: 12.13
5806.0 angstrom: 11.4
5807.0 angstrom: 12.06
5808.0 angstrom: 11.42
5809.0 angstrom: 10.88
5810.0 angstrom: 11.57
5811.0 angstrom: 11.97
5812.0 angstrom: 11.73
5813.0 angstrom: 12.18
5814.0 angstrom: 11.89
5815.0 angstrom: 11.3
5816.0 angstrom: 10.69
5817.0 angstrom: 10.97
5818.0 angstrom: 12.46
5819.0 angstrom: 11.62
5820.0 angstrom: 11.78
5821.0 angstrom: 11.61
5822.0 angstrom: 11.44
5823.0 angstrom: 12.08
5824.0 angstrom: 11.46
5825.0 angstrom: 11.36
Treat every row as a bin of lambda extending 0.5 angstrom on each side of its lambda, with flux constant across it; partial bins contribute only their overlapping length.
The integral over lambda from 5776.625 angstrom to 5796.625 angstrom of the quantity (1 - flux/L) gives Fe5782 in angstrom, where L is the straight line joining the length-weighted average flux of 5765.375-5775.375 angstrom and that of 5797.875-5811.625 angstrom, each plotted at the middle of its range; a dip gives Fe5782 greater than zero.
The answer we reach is 0.9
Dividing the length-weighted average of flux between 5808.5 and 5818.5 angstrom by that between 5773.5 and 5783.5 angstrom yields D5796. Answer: 1.03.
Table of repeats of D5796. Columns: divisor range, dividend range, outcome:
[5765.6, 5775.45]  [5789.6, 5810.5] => 0.97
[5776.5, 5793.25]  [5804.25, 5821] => 1.05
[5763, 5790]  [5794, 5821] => 1.02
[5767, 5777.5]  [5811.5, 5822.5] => 0.98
